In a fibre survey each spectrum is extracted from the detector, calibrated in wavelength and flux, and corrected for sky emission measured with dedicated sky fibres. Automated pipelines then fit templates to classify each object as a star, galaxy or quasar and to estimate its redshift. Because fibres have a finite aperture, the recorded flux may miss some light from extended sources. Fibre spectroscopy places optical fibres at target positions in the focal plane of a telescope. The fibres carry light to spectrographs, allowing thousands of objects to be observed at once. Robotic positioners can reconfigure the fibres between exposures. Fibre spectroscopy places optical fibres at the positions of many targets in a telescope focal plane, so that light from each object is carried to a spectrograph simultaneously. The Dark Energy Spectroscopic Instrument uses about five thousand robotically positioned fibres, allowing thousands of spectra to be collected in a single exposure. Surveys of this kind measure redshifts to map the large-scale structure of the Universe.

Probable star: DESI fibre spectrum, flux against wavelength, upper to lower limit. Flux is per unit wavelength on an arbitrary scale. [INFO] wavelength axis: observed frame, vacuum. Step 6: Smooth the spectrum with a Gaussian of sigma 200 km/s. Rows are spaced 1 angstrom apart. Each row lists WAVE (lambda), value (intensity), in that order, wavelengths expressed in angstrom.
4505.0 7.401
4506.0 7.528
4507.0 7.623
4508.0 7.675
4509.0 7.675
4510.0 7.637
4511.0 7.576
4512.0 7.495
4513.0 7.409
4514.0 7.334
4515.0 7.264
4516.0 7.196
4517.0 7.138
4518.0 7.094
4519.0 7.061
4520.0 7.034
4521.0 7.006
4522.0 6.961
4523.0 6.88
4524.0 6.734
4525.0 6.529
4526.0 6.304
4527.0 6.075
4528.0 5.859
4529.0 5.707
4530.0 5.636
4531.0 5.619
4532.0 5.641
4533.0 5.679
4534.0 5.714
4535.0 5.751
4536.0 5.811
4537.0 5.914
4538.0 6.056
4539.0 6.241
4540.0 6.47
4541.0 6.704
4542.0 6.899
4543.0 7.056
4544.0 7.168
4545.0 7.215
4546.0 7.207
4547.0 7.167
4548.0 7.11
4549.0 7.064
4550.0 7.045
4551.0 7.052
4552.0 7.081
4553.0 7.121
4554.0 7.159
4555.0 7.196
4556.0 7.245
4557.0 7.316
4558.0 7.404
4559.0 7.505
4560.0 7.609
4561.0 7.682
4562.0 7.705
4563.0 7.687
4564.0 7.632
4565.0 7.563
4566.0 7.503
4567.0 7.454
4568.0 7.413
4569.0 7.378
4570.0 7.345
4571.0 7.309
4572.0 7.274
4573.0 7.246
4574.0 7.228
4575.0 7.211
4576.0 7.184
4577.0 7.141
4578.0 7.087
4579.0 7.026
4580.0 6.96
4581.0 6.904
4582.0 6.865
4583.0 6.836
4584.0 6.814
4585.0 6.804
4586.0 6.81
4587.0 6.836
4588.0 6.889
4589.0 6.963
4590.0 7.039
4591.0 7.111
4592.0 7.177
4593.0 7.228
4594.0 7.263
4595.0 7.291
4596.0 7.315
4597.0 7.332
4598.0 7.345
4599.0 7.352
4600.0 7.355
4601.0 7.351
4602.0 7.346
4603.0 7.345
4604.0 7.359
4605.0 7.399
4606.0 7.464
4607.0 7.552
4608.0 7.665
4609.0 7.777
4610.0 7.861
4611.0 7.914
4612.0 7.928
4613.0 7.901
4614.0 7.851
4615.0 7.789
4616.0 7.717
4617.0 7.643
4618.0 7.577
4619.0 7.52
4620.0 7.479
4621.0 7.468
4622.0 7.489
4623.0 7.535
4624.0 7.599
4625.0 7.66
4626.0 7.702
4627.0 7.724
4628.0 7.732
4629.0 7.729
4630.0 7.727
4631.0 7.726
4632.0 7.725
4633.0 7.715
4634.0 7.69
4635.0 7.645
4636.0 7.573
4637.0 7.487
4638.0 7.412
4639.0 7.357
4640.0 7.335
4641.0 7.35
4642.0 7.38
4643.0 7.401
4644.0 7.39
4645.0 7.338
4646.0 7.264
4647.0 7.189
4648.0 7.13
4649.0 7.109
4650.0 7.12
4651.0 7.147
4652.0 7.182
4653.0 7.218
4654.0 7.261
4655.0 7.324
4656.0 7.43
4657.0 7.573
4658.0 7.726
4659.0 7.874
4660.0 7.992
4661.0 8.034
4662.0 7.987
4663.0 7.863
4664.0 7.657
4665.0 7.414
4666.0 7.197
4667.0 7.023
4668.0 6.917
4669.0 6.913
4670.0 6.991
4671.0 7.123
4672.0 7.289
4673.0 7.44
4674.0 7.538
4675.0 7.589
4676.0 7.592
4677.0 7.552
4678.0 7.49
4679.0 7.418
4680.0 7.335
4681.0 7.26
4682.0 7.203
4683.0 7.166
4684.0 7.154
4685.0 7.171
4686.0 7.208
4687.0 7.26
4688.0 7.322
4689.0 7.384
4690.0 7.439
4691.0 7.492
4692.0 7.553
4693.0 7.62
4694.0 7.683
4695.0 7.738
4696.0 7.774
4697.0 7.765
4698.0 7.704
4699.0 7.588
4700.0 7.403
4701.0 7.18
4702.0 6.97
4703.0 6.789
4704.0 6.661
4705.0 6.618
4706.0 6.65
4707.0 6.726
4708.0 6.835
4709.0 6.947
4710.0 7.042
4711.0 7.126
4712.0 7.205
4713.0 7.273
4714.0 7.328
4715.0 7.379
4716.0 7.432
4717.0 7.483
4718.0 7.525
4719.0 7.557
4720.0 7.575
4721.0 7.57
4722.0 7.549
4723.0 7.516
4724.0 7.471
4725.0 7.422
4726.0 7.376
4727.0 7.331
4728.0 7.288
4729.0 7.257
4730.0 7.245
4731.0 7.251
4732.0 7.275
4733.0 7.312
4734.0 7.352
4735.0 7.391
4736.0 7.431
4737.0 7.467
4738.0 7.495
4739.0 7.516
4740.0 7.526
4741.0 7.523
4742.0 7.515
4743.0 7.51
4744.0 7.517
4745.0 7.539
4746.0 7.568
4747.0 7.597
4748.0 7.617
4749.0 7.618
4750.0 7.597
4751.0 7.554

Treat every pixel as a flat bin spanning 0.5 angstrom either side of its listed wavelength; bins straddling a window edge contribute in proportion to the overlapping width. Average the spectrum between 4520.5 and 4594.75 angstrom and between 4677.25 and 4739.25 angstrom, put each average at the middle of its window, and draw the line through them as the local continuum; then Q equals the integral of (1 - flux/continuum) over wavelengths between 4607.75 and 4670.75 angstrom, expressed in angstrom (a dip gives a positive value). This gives -3.5 angstrom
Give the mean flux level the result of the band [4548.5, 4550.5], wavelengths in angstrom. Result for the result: 7.05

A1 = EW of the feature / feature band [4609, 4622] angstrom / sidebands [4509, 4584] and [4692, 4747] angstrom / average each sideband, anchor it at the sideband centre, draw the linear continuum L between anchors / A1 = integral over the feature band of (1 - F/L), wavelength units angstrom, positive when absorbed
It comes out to -1.1 angstrom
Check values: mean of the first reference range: 6.95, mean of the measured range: 7.71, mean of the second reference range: 7.35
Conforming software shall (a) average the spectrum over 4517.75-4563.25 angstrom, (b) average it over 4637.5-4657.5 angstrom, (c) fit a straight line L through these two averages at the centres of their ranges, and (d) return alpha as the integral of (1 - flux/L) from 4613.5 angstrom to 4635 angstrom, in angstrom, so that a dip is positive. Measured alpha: -1.45 angstrom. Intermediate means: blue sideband 6.74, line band 7.66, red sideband 7.3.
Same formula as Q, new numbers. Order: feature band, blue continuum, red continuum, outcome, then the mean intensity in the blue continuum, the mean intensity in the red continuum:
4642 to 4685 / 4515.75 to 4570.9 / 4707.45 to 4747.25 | -1.0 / 6.85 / 7.39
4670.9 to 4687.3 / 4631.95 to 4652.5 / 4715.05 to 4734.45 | 0.1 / 7.37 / 7.41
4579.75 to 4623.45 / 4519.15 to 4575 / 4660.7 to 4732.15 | -2.0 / 6.87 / 7.33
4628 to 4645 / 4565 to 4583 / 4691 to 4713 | -0.8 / 7.21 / 7.23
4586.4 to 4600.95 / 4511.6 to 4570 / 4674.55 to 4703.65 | -0.2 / 6.88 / 7.4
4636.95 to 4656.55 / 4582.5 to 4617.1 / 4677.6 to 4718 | 0.1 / 7.36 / 7.27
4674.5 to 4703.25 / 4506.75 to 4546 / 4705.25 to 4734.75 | -0.9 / 6.69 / 7.28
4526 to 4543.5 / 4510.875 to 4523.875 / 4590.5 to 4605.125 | 2.8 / 7.16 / 7.3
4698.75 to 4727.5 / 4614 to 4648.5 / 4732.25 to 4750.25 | 1.1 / 7.54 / 7.5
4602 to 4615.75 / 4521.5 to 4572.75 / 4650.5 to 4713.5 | -1.2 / 6.84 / 7.33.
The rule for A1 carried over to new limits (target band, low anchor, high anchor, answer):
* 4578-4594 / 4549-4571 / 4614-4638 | 1.10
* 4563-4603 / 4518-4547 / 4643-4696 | -2.47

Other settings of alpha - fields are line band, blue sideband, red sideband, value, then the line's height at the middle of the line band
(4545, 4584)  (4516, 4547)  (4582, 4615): -2.1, 6.89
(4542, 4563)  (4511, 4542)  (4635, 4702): -1.9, 6.67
